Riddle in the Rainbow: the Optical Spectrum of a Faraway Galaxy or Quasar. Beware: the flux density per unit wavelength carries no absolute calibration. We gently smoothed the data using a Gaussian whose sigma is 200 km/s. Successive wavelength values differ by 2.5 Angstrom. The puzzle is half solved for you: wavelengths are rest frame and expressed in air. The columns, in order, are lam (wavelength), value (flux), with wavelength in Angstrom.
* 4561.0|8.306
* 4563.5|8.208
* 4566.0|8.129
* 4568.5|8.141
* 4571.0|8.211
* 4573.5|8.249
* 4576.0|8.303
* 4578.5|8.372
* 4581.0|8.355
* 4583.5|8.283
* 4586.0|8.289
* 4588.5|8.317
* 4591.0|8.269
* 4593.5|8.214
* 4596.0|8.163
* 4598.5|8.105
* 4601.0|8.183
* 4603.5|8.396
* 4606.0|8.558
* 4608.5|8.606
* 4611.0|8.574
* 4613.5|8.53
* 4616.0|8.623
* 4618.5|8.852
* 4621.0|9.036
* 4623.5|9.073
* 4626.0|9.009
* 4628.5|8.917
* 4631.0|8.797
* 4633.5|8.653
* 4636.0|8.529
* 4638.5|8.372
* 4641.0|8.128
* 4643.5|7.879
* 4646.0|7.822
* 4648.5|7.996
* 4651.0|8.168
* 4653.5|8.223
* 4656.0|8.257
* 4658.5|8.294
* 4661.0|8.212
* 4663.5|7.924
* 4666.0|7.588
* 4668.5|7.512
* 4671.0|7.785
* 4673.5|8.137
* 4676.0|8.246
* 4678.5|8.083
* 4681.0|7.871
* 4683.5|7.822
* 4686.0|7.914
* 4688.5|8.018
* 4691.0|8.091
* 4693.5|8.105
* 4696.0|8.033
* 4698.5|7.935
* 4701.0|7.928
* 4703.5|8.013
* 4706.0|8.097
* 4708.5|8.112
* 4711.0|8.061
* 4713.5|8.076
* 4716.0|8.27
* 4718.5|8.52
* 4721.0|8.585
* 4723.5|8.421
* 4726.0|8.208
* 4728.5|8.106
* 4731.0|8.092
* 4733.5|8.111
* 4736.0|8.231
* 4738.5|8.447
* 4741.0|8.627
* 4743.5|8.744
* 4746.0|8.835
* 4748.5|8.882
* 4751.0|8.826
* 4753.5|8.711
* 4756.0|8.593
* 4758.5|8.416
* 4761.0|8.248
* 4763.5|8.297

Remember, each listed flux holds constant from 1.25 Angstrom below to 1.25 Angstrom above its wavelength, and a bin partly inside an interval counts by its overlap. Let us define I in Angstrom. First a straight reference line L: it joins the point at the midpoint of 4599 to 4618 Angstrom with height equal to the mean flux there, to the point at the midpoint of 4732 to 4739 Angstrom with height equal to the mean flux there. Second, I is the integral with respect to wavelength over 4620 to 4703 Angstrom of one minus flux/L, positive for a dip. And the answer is 2.0 Angstrom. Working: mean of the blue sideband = 8.49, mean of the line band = 8.19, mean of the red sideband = 8.24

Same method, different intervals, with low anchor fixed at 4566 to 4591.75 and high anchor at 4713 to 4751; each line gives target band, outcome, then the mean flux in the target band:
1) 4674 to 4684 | 0.4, 8.03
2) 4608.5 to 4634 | -1.5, 8.8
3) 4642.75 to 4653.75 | 0.4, 8.01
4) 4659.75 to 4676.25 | 0.9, 7.89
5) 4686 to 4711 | 1.1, 8.03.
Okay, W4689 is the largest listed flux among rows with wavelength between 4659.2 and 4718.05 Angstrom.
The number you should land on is 8.27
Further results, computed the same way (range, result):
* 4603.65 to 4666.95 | 9.073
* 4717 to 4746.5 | 8.835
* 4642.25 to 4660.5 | 8.294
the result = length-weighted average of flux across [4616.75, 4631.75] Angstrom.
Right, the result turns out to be 8.94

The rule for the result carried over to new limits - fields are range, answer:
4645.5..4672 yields 7.99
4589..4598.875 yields 8.2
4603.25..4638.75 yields 8.72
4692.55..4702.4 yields 8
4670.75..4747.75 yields 8.19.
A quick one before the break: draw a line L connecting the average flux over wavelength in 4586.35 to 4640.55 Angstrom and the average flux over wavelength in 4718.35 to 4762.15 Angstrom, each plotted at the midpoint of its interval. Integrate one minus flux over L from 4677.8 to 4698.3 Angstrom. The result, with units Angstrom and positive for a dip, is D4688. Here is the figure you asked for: 1.3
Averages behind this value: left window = 8.55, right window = 8.48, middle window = 7.99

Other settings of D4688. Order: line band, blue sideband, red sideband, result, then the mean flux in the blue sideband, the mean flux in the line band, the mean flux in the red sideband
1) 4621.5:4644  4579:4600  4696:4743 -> -1.1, 8.25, 8.63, 8.22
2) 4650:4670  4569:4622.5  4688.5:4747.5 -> 0.7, 8.4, 8.02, 8.24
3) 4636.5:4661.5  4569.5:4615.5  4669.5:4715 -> 0.0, 8.34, 8.14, 8.02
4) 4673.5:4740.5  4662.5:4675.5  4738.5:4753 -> 1.1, 7.81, 8.14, 8.75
